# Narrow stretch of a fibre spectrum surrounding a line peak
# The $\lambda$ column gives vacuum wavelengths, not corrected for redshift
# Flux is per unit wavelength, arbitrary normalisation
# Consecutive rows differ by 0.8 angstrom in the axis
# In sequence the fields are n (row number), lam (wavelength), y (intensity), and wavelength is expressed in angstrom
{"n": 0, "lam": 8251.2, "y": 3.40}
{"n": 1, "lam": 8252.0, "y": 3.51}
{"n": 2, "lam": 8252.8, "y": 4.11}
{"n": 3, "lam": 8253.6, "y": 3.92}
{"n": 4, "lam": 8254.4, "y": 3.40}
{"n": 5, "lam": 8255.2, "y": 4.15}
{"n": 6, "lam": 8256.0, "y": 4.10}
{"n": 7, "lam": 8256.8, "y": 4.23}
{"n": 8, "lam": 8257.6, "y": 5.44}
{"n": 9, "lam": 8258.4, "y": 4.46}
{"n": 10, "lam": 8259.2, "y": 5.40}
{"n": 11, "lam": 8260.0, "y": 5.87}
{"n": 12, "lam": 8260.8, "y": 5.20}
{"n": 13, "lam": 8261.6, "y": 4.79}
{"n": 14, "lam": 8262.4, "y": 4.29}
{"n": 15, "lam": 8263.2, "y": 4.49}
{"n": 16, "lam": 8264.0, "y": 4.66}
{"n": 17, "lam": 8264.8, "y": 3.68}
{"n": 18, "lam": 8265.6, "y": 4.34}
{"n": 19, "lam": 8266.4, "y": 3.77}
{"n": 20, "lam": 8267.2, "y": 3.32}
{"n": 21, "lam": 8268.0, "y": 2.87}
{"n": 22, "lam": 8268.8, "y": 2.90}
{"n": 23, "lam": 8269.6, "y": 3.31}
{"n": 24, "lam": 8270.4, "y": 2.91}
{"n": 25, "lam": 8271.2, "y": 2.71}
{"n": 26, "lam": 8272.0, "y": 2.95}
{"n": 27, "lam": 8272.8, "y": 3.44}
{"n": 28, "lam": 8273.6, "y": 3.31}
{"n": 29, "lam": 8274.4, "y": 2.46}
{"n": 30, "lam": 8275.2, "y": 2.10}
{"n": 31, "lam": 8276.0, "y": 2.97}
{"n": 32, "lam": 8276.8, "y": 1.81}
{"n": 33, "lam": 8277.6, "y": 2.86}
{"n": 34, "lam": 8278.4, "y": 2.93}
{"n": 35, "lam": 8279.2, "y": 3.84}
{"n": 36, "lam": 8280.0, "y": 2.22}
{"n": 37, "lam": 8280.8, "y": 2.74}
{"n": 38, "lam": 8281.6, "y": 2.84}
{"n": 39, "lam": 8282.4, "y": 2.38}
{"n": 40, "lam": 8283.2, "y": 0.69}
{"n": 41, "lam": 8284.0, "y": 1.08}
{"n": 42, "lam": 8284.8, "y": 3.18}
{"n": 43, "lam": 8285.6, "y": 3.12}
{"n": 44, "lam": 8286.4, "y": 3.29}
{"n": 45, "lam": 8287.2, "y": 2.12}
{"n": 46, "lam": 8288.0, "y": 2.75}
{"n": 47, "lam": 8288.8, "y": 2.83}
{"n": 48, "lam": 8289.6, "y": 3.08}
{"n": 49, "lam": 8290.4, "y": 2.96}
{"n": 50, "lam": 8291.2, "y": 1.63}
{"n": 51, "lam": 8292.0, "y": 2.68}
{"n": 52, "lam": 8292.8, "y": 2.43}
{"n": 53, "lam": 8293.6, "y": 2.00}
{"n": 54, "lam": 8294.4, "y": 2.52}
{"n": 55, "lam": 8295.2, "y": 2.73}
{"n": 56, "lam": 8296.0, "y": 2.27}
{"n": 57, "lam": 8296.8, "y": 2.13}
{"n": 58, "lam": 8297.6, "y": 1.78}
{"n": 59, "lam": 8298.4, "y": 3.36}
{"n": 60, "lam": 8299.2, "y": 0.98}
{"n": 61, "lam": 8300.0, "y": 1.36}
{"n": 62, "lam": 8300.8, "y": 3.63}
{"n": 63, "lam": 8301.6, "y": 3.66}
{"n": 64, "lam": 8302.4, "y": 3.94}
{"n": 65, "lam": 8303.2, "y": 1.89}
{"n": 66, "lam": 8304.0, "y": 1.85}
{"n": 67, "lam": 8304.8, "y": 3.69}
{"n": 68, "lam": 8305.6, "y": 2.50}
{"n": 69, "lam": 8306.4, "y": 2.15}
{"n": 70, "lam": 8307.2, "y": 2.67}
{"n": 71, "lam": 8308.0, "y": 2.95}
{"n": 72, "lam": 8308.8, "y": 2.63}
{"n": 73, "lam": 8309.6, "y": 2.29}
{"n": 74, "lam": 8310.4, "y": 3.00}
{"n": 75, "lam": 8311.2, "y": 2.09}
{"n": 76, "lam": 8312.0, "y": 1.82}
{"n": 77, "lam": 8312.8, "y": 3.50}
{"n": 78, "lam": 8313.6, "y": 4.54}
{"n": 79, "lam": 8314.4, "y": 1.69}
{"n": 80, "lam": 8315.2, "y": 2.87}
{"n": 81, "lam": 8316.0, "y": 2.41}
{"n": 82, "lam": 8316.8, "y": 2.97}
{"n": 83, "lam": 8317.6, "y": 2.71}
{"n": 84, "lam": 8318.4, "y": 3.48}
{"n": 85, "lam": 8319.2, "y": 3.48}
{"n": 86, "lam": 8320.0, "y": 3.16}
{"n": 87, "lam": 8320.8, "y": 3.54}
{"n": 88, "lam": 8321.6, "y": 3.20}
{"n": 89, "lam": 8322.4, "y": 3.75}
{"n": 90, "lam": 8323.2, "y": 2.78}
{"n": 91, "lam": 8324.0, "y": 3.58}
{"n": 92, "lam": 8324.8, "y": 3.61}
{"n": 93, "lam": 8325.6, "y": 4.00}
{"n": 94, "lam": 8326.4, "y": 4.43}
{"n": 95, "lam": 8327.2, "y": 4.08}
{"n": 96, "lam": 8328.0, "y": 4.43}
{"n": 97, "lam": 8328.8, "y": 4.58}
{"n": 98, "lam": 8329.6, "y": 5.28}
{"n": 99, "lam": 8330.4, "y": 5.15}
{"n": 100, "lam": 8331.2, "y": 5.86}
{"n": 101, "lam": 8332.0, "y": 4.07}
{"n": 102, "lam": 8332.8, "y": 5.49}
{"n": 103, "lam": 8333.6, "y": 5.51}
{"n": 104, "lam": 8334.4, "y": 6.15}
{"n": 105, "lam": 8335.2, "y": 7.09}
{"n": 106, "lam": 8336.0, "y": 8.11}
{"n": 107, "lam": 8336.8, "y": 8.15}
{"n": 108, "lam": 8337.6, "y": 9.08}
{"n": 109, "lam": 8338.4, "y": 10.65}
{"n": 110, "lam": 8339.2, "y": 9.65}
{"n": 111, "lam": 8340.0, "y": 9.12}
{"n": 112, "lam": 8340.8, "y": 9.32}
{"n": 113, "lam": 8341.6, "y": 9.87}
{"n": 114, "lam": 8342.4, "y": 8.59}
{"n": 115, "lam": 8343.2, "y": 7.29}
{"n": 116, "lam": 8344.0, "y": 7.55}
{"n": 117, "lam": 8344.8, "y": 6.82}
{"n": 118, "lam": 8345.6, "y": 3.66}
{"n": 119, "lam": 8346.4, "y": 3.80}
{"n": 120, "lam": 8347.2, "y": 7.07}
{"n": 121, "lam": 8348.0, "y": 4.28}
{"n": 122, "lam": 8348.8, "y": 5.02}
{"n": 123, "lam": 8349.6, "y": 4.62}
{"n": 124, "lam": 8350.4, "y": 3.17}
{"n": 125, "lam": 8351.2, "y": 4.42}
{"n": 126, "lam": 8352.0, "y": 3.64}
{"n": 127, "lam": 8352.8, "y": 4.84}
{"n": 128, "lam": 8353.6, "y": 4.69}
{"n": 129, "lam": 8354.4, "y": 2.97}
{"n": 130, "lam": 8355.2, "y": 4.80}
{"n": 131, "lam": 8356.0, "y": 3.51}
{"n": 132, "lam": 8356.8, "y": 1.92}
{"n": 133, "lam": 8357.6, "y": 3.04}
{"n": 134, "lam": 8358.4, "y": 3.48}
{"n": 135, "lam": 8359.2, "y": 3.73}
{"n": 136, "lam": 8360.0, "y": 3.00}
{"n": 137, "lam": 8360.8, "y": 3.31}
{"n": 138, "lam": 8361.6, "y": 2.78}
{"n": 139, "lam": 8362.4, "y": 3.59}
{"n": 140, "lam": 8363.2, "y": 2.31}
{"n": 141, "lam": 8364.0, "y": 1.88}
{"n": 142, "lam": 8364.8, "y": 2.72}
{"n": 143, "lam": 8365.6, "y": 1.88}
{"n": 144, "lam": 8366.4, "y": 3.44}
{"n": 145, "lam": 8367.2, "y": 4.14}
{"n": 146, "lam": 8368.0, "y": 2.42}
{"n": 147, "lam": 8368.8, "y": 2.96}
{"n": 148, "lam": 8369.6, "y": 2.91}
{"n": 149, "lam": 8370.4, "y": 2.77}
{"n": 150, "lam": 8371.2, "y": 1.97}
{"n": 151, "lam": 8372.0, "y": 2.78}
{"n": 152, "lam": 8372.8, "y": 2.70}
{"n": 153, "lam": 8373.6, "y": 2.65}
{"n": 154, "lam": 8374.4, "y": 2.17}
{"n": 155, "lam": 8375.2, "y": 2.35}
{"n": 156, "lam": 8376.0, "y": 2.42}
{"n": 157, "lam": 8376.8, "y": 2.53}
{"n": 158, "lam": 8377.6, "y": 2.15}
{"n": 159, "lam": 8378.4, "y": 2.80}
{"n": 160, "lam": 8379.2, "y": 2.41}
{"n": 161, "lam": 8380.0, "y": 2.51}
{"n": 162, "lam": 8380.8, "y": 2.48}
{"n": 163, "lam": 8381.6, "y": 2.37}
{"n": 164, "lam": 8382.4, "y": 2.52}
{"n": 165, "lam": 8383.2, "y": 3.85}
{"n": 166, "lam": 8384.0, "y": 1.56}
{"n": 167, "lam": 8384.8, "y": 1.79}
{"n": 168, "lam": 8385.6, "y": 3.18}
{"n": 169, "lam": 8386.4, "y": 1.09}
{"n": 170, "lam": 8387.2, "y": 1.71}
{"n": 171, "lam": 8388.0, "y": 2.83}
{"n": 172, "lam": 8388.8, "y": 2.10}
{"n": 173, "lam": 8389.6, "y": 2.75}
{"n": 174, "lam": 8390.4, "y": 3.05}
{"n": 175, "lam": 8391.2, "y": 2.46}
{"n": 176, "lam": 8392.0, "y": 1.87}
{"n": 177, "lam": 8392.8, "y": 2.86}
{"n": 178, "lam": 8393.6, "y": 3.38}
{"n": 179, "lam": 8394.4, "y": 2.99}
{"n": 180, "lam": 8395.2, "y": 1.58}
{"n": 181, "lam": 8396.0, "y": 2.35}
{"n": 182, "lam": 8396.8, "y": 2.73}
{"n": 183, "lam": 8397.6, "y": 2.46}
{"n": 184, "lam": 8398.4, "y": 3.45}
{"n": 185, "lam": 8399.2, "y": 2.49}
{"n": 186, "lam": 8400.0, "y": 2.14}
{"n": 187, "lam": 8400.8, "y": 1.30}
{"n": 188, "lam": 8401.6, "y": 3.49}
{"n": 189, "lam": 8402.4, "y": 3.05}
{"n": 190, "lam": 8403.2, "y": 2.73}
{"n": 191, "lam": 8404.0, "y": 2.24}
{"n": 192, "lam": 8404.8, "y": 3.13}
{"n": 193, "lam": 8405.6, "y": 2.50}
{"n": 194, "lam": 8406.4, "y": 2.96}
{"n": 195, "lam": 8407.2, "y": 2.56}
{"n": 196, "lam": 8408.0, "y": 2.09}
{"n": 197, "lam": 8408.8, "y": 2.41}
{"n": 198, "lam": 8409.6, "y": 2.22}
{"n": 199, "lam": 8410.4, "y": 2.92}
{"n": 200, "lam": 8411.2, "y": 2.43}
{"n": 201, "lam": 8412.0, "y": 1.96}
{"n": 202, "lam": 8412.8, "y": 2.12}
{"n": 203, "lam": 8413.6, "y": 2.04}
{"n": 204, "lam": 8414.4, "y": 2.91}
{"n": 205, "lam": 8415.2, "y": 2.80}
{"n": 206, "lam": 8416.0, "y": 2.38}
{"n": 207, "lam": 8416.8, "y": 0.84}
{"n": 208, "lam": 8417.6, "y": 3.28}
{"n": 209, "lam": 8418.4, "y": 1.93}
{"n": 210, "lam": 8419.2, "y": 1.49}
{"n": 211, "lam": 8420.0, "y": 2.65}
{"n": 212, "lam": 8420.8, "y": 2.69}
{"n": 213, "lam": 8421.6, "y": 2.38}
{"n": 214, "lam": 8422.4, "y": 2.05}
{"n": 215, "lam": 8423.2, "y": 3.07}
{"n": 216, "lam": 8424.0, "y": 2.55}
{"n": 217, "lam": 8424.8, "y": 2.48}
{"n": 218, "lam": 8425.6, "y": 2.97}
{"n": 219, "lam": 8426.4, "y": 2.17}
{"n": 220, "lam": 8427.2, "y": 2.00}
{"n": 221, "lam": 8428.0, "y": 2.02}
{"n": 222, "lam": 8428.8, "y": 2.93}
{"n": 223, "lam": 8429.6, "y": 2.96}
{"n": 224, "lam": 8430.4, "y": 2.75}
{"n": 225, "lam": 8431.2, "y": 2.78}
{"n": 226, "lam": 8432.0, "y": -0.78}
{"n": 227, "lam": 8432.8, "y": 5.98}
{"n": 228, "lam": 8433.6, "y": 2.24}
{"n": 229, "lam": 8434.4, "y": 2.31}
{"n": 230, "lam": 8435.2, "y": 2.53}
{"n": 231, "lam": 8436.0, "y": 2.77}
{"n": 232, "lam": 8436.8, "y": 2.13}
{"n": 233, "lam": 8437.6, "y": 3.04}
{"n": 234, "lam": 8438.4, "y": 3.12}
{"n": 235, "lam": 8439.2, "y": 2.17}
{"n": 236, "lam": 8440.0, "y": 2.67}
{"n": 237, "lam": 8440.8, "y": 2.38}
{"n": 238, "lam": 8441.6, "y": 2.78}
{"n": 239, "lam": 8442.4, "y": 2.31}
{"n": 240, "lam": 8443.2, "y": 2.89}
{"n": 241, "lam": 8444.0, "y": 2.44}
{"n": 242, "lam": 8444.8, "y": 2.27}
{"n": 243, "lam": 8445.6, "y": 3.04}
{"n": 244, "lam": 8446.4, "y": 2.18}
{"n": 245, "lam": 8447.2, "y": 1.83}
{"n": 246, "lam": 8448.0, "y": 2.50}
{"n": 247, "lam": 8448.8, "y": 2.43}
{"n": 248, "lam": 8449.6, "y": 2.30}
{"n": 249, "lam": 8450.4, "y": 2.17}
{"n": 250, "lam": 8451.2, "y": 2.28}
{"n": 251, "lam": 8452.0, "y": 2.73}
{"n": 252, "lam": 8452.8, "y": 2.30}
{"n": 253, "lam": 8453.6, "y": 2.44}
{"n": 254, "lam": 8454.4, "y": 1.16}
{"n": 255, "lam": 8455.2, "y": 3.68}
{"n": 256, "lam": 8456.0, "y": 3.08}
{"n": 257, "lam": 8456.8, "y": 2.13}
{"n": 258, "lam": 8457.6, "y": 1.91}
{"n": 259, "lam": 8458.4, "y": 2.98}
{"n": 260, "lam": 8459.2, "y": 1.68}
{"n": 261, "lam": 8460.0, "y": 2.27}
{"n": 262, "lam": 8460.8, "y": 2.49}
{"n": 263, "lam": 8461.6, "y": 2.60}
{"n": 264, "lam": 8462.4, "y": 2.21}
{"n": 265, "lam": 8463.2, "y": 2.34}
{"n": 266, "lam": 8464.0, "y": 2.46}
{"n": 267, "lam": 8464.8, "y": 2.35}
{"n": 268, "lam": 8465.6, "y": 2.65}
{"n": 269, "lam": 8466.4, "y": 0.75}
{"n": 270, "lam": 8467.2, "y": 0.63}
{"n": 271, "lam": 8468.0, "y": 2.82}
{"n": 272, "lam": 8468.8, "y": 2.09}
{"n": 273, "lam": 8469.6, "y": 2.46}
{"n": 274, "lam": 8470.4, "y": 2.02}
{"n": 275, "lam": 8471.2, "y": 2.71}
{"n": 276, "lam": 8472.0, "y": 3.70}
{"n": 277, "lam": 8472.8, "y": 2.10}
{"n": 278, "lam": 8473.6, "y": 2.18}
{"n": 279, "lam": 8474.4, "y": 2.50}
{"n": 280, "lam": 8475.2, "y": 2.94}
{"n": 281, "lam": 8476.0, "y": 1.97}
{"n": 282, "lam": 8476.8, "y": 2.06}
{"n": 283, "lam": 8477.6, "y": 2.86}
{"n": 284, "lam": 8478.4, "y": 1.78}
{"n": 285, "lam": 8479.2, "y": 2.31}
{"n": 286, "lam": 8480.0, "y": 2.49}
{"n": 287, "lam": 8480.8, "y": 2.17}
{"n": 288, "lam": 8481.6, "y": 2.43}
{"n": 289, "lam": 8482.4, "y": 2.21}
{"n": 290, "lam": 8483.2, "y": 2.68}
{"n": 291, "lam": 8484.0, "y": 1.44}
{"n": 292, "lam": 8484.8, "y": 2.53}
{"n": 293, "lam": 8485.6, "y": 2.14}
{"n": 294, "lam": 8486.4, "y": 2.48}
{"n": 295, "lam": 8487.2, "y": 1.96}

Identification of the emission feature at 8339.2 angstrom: [O III]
